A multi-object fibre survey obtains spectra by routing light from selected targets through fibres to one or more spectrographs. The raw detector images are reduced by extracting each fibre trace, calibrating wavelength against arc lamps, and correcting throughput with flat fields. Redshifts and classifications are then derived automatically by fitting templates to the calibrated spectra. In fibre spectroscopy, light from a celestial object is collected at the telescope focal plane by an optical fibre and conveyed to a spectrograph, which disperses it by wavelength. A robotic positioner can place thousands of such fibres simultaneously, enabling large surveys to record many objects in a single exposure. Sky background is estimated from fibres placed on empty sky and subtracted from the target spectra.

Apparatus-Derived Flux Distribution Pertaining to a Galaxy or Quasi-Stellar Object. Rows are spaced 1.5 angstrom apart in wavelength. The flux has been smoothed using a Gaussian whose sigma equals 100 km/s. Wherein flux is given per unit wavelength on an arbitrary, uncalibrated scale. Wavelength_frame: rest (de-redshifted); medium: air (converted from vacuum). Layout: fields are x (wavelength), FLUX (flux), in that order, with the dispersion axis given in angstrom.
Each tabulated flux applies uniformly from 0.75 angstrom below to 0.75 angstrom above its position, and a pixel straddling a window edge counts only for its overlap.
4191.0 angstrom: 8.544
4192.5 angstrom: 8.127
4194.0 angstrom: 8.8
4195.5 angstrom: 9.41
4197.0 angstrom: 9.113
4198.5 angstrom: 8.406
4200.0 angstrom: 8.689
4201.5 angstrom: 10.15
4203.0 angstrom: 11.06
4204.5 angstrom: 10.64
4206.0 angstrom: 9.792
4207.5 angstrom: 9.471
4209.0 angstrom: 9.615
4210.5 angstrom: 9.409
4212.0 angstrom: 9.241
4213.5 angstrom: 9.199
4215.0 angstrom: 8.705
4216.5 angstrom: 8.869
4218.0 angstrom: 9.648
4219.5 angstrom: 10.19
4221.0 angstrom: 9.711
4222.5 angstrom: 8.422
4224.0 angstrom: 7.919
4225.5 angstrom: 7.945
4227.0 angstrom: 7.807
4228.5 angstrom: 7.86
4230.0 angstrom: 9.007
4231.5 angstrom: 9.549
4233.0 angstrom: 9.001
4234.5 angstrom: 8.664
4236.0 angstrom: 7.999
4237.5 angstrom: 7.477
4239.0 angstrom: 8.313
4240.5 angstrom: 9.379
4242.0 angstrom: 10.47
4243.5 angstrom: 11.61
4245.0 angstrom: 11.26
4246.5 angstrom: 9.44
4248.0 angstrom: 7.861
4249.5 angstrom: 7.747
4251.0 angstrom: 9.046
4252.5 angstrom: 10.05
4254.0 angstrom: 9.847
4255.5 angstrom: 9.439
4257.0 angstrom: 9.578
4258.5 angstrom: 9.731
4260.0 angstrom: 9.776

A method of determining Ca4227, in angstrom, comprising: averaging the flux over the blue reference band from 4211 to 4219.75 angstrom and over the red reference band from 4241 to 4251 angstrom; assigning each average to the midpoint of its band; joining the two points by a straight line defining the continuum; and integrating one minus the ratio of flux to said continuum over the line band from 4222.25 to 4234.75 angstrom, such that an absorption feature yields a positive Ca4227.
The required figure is 1.30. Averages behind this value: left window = 9.26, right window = 9.67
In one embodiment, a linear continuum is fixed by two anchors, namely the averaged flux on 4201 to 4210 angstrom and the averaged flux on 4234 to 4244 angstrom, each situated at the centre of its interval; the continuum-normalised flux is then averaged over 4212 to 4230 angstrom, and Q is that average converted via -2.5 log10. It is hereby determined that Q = 0.100 mag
